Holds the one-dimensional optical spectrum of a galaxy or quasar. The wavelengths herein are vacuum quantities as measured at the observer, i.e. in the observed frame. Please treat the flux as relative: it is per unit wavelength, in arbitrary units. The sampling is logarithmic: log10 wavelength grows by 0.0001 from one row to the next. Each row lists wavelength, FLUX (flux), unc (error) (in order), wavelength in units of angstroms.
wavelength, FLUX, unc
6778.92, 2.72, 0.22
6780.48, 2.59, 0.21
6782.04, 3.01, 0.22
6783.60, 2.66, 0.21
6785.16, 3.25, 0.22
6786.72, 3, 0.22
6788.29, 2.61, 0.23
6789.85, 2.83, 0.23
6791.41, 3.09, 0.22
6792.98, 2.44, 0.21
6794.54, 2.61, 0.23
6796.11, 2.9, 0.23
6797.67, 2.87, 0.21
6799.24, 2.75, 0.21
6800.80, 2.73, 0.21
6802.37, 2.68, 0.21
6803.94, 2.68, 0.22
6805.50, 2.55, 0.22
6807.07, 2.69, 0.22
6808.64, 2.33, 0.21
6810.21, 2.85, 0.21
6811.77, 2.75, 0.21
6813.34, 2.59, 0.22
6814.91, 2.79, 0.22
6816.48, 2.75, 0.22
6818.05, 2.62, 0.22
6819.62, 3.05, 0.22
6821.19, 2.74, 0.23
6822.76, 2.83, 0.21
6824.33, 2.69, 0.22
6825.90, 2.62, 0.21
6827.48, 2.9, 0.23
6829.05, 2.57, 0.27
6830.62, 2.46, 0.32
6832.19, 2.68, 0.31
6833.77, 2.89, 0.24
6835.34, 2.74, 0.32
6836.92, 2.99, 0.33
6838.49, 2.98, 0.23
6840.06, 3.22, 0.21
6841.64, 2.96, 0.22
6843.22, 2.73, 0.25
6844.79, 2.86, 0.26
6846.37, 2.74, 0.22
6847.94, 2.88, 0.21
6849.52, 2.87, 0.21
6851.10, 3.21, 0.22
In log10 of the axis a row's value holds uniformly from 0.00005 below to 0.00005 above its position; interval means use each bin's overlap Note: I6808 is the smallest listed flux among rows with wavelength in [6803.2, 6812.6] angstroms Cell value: 2.33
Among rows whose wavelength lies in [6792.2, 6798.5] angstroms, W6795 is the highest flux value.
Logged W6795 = 2.9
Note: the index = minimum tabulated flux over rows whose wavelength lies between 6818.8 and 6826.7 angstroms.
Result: 2.62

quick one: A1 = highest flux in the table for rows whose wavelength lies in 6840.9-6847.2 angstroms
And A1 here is 2.96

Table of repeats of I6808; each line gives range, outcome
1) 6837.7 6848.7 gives 2.73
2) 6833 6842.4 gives 2.74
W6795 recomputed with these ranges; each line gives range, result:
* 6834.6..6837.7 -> 2.99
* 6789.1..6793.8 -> 3.09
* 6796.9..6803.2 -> 2.87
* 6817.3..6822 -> 3.05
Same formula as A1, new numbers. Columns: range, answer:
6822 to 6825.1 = 2.83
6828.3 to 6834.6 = 2.89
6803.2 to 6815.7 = 2.85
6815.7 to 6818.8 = 2.75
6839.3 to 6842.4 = 3.22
